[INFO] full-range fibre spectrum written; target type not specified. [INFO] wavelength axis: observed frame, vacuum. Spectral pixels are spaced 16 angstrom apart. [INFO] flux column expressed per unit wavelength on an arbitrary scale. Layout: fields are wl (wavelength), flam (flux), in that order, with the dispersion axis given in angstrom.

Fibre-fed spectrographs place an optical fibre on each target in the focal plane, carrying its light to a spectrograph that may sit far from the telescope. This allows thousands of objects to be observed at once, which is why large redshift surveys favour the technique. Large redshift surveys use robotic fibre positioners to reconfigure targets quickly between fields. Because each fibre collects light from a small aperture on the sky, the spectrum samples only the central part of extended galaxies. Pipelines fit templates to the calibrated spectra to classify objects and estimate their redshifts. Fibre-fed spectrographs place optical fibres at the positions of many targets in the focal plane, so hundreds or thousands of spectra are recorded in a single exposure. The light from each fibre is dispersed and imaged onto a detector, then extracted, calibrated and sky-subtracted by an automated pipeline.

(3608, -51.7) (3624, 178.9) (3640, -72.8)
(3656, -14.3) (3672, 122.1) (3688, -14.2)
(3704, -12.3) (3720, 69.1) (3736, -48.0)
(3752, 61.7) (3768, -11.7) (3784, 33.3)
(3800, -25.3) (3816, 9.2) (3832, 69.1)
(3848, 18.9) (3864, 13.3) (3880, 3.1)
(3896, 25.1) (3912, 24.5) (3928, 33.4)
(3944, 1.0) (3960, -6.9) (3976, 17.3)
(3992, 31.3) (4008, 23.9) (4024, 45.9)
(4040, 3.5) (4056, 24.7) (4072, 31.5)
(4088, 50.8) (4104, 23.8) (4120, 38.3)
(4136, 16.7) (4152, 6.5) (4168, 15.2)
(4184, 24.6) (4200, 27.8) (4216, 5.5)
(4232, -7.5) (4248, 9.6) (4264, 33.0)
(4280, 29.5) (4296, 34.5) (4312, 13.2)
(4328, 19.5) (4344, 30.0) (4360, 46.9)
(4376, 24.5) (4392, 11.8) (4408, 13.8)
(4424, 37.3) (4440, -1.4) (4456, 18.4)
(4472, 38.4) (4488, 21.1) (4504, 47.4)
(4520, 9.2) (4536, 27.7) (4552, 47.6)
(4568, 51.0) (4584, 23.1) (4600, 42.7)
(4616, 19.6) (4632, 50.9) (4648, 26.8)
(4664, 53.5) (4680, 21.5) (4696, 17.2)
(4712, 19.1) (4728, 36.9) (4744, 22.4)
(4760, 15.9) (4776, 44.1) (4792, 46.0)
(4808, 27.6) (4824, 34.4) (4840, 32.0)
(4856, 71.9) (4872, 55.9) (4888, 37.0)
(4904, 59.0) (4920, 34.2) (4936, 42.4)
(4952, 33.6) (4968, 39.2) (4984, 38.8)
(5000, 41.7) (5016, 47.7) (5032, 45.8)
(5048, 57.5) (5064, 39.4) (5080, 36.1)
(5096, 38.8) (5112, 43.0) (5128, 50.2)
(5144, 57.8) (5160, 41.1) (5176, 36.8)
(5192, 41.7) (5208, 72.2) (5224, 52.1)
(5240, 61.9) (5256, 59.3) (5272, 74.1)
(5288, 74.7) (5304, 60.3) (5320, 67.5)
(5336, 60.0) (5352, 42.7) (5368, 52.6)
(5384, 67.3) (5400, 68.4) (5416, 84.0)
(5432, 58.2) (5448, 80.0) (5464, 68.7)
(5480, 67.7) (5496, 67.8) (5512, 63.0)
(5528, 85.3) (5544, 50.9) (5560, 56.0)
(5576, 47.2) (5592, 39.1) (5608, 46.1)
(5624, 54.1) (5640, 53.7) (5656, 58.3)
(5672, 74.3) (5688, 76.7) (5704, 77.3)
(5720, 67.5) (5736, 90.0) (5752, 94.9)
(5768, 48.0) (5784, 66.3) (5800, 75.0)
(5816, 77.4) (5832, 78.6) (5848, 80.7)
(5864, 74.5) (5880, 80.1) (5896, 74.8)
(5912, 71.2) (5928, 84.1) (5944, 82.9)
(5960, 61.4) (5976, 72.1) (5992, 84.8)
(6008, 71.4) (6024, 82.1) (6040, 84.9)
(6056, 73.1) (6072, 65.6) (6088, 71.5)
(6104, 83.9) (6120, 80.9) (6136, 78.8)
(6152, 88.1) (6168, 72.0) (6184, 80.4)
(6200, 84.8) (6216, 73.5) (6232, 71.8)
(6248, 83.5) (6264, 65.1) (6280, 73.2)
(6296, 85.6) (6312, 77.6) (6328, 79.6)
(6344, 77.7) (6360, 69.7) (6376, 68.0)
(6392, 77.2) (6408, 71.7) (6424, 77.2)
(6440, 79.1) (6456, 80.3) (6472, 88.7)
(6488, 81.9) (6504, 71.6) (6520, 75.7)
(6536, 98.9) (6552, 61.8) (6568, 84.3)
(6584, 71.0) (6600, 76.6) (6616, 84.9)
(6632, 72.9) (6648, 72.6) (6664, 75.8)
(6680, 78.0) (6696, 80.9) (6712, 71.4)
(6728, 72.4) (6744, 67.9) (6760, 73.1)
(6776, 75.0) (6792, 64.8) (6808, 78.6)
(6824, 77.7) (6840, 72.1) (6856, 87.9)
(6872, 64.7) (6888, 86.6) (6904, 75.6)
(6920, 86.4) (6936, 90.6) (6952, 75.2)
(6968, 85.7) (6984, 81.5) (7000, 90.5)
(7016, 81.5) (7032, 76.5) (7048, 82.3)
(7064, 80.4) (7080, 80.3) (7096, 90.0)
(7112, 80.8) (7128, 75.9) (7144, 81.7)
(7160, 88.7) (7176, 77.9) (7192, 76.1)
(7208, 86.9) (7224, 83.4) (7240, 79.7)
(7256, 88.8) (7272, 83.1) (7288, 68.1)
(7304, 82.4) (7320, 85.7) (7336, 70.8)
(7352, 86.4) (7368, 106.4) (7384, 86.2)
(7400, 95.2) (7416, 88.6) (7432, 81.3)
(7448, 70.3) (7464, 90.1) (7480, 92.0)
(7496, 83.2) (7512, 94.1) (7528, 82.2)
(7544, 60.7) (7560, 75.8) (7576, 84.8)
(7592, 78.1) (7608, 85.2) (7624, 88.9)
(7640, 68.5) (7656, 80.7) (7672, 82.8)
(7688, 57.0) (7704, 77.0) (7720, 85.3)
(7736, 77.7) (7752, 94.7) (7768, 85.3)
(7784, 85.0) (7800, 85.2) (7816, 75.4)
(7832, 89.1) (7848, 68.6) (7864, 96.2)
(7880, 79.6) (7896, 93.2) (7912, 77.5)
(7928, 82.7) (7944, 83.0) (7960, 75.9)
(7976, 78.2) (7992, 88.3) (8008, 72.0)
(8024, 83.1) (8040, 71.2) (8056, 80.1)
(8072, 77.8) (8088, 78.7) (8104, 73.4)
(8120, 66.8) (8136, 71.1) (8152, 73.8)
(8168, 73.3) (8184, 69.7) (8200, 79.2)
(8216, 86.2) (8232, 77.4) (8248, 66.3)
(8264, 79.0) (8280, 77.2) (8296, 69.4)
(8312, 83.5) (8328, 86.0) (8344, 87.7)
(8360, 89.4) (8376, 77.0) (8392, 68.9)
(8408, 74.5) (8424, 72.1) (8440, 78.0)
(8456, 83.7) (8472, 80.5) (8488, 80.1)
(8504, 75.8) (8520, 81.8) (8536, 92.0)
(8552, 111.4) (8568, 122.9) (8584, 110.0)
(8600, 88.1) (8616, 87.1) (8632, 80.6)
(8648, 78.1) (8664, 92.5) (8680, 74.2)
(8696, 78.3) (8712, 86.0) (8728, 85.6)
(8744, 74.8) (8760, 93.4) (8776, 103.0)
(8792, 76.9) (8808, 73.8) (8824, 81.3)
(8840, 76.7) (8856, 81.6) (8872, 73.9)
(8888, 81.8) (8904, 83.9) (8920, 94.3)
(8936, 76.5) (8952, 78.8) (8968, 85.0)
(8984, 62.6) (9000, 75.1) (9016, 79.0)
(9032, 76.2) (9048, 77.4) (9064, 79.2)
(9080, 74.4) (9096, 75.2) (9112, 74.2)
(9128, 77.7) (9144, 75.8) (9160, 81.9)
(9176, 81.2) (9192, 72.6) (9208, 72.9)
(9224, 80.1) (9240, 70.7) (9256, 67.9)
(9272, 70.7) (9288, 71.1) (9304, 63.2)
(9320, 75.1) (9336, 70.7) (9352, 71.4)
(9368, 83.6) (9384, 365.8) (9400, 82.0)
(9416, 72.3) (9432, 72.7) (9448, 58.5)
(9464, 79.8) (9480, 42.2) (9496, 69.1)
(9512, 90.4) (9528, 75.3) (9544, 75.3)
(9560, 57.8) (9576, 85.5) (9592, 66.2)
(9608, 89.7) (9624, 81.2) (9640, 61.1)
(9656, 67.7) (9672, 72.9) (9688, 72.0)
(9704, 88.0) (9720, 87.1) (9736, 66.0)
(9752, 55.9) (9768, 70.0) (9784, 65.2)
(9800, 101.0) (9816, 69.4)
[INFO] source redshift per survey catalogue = 0.30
